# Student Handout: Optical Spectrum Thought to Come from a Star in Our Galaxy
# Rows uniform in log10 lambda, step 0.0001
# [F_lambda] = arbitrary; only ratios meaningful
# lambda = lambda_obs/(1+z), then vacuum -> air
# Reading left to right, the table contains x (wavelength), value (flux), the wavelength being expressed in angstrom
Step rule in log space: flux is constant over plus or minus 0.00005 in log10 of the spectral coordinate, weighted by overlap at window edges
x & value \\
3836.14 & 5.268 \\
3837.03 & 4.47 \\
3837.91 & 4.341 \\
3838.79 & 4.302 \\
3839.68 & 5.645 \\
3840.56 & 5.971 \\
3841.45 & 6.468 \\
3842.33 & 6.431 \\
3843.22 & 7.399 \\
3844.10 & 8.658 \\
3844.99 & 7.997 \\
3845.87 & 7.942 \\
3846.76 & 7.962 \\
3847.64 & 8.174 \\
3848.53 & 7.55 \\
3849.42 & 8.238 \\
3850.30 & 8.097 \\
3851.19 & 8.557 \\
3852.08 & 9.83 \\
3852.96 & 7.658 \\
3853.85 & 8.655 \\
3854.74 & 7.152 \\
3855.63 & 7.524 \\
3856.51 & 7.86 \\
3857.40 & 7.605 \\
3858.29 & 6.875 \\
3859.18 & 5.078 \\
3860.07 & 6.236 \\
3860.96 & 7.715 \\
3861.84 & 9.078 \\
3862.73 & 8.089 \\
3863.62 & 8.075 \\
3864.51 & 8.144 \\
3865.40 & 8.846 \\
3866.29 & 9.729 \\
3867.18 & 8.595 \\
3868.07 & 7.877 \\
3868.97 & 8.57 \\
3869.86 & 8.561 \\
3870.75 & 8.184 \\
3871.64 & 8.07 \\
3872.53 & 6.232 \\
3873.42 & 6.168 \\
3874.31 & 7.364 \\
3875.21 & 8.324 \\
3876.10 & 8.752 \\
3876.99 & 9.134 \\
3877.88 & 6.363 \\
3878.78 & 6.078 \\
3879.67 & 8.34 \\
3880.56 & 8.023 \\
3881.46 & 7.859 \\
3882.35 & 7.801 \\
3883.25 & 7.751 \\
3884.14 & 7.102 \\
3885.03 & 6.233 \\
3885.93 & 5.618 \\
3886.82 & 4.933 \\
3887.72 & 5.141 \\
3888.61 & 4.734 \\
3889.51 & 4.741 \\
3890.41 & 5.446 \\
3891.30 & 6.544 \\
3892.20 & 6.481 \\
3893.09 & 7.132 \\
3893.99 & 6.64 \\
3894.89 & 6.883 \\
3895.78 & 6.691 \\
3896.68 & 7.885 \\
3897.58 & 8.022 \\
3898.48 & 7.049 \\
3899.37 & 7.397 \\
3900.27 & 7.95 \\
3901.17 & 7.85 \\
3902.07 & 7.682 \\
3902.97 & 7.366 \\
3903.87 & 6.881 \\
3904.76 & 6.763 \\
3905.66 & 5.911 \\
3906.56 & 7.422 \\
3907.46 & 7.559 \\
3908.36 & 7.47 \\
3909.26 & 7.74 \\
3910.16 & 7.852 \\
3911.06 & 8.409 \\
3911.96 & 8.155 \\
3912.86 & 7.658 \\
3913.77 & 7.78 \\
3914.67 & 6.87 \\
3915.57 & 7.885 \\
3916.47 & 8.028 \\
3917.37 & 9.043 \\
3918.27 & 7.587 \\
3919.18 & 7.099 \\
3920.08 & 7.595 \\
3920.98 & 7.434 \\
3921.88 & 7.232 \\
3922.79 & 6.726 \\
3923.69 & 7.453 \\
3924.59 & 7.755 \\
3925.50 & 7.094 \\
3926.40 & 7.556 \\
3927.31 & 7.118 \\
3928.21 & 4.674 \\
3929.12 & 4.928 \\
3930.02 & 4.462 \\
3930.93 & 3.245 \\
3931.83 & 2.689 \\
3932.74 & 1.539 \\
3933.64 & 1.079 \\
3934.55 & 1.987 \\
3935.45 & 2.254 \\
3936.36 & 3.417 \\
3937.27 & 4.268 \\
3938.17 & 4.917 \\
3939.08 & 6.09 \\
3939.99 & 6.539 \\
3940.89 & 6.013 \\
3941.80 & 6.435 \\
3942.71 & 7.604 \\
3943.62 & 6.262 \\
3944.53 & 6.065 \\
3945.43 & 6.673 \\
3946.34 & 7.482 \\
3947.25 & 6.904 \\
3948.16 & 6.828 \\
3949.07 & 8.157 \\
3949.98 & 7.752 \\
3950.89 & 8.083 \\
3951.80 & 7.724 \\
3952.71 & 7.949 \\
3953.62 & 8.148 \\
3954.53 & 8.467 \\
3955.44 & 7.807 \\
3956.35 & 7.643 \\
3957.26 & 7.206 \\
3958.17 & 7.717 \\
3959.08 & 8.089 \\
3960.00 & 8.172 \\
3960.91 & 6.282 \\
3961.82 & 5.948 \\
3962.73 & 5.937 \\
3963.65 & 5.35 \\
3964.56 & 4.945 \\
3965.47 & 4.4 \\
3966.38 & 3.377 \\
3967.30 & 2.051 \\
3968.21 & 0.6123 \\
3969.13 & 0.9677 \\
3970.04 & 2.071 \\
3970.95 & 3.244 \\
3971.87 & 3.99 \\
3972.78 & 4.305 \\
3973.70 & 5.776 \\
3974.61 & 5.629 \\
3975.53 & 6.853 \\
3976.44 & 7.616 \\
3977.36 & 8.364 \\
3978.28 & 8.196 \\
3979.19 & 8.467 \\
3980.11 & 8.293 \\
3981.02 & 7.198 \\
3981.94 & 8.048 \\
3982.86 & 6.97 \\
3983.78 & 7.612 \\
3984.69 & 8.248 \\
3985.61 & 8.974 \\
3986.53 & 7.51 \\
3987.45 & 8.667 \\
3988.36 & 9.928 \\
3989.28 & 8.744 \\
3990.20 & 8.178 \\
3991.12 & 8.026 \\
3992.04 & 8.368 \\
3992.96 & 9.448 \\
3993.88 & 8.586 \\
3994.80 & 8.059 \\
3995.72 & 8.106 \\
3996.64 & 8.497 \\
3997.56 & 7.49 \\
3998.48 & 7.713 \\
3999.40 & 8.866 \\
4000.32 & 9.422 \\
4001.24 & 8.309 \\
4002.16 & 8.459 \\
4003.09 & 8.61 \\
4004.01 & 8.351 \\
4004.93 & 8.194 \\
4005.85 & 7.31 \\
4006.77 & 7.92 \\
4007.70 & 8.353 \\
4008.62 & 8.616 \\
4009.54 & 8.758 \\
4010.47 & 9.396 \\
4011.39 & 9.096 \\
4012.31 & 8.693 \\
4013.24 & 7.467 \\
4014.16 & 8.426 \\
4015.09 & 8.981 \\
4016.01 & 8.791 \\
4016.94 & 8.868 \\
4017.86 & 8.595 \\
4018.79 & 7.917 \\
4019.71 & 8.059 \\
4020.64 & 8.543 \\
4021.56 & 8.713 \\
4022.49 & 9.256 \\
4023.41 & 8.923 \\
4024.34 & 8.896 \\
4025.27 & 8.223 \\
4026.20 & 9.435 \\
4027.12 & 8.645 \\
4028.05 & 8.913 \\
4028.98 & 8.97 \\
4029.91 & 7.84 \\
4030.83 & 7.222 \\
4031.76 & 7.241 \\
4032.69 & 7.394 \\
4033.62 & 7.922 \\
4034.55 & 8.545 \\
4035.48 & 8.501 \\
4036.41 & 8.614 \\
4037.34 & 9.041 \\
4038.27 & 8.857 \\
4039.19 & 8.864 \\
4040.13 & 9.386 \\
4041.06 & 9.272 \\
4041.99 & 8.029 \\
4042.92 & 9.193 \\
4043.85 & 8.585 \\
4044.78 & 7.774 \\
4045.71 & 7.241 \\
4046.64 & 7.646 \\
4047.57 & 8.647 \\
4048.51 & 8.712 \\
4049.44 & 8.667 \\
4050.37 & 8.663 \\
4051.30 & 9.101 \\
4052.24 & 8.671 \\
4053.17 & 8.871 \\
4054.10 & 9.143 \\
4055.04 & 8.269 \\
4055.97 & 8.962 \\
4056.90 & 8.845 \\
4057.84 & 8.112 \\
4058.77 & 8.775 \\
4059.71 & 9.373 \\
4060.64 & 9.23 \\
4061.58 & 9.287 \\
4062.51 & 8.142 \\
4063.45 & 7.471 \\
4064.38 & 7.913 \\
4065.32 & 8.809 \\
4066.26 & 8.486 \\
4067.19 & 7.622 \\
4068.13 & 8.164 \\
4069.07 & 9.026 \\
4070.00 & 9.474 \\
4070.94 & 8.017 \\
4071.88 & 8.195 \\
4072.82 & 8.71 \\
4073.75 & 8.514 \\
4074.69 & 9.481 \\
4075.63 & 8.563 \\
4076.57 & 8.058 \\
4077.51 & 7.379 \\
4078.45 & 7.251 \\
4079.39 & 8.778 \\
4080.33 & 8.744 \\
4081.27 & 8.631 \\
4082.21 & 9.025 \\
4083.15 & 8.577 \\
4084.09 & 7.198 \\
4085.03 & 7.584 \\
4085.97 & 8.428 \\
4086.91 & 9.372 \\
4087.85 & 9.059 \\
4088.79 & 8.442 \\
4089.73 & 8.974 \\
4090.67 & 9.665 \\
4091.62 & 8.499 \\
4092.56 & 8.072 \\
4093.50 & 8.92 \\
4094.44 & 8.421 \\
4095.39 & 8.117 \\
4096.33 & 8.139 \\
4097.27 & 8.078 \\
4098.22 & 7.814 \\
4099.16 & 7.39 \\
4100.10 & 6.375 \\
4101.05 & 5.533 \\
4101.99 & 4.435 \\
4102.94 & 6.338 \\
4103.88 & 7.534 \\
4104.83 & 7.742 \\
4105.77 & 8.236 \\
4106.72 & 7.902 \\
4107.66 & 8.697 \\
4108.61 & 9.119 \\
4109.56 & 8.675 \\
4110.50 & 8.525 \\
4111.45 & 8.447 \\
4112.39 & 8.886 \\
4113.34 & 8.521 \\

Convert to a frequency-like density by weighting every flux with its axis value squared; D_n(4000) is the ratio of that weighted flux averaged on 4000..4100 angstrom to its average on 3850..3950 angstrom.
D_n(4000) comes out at 1.3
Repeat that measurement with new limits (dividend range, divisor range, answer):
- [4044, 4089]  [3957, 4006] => 1.27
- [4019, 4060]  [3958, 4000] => 1.31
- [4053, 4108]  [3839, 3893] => 1.24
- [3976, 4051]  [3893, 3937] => 1.36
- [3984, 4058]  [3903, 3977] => 1.44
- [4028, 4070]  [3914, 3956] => 1.43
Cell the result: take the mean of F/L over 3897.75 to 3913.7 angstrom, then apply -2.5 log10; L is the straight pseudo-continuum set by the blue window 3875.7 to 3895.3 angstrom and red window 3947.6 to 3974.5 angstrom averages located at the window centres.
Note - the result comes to -0.16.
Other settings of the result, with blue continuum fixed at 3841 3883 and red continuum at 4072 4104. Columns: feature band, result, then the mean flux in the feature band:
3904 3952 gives 0.23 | 6.4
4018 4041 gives -0.07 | 8.51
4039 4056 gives -0.08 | 8.6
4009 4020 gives -0.08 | 8.6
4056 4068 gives -0.06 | 8.51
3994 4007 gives -0.04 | 8.25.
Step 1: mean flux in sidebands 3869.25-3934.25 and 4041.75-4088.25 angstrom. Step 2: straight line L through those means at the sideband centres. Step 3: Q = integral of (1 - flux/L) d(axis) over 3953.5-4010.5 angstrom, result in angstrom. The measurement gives 4.0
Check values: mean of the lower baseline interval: 6.84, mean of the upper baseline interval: 8.49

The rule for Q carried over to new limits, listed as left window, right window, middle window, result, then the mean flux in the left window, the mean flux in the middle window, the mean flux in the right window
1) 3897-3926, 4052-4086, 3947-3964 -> 0.9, 7.52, 7.39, 8.48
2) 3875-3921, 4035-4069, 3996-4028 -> -1.2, 7.21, 8.53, 8.59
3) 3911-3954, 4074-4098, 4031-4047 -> -1.1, 6.32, 8.34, 8.45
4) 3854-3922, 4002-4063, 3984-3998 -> -0.4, 7.37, 8.44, 8.55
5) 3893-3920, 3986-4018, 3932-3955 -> 5.8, 7.49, 5.91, 8.48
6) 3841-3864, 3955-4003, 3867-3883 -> -0.4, 7.73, 7.78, 6.91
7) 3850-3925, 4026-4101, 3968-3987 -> 4.1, 7.43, 6.21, 8.43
